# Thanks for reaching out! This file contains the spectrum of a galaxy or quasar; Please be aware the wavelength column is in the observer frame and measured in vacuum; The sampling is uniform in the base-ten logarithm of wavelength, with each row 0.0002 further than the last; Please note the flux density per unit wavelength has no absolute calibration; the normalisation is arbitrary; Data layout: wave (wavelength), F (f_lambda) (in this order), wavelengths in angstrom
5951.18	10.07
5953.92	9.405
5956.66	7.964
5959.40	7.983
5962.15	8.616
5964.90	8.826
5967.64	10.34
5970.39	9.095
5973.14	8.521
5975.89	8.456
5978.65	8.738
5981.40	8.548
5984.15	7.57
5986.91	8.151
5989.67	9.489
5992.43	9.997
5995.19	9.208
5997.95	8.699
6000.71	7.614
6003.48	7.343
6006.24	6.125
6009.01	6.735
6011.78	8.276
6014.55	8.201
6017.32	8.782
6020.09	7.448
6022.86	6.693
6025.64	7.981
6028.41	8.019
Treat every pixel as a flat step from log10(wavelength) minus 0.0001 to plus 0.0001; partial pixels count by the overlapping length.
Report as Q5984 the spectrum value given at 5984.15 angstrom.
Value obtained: 7.57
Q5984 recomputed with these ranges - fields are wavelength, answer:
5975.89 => 8.456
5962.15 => 8.616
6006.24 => 6.125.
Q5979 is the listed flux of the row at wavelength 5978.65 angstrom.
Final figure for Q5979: 8.738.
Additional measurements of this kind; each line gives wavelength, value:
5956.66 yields 7.964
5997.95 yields 8.699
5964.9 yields 8.826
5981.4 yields 8.548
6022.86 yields 6.693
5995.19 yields 9.208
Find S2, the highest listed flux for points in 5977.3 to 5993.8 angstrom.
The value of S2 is 9.997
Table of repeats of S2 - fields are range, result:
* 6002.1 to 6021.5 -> 8.782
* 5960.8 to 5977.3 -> 10.34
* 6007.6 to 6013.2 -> 8.276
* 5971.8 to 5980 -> 8.738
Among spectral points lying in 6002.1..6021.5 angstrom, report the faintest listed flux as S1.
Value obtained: 6.125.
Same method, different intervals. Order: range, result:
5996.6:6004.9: 7.343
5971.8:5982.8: 8.456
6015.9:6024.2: 6.693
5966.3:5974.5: 8.521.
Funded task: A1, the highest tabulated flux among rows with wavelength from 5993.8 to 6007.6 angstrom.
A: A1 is 9.208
